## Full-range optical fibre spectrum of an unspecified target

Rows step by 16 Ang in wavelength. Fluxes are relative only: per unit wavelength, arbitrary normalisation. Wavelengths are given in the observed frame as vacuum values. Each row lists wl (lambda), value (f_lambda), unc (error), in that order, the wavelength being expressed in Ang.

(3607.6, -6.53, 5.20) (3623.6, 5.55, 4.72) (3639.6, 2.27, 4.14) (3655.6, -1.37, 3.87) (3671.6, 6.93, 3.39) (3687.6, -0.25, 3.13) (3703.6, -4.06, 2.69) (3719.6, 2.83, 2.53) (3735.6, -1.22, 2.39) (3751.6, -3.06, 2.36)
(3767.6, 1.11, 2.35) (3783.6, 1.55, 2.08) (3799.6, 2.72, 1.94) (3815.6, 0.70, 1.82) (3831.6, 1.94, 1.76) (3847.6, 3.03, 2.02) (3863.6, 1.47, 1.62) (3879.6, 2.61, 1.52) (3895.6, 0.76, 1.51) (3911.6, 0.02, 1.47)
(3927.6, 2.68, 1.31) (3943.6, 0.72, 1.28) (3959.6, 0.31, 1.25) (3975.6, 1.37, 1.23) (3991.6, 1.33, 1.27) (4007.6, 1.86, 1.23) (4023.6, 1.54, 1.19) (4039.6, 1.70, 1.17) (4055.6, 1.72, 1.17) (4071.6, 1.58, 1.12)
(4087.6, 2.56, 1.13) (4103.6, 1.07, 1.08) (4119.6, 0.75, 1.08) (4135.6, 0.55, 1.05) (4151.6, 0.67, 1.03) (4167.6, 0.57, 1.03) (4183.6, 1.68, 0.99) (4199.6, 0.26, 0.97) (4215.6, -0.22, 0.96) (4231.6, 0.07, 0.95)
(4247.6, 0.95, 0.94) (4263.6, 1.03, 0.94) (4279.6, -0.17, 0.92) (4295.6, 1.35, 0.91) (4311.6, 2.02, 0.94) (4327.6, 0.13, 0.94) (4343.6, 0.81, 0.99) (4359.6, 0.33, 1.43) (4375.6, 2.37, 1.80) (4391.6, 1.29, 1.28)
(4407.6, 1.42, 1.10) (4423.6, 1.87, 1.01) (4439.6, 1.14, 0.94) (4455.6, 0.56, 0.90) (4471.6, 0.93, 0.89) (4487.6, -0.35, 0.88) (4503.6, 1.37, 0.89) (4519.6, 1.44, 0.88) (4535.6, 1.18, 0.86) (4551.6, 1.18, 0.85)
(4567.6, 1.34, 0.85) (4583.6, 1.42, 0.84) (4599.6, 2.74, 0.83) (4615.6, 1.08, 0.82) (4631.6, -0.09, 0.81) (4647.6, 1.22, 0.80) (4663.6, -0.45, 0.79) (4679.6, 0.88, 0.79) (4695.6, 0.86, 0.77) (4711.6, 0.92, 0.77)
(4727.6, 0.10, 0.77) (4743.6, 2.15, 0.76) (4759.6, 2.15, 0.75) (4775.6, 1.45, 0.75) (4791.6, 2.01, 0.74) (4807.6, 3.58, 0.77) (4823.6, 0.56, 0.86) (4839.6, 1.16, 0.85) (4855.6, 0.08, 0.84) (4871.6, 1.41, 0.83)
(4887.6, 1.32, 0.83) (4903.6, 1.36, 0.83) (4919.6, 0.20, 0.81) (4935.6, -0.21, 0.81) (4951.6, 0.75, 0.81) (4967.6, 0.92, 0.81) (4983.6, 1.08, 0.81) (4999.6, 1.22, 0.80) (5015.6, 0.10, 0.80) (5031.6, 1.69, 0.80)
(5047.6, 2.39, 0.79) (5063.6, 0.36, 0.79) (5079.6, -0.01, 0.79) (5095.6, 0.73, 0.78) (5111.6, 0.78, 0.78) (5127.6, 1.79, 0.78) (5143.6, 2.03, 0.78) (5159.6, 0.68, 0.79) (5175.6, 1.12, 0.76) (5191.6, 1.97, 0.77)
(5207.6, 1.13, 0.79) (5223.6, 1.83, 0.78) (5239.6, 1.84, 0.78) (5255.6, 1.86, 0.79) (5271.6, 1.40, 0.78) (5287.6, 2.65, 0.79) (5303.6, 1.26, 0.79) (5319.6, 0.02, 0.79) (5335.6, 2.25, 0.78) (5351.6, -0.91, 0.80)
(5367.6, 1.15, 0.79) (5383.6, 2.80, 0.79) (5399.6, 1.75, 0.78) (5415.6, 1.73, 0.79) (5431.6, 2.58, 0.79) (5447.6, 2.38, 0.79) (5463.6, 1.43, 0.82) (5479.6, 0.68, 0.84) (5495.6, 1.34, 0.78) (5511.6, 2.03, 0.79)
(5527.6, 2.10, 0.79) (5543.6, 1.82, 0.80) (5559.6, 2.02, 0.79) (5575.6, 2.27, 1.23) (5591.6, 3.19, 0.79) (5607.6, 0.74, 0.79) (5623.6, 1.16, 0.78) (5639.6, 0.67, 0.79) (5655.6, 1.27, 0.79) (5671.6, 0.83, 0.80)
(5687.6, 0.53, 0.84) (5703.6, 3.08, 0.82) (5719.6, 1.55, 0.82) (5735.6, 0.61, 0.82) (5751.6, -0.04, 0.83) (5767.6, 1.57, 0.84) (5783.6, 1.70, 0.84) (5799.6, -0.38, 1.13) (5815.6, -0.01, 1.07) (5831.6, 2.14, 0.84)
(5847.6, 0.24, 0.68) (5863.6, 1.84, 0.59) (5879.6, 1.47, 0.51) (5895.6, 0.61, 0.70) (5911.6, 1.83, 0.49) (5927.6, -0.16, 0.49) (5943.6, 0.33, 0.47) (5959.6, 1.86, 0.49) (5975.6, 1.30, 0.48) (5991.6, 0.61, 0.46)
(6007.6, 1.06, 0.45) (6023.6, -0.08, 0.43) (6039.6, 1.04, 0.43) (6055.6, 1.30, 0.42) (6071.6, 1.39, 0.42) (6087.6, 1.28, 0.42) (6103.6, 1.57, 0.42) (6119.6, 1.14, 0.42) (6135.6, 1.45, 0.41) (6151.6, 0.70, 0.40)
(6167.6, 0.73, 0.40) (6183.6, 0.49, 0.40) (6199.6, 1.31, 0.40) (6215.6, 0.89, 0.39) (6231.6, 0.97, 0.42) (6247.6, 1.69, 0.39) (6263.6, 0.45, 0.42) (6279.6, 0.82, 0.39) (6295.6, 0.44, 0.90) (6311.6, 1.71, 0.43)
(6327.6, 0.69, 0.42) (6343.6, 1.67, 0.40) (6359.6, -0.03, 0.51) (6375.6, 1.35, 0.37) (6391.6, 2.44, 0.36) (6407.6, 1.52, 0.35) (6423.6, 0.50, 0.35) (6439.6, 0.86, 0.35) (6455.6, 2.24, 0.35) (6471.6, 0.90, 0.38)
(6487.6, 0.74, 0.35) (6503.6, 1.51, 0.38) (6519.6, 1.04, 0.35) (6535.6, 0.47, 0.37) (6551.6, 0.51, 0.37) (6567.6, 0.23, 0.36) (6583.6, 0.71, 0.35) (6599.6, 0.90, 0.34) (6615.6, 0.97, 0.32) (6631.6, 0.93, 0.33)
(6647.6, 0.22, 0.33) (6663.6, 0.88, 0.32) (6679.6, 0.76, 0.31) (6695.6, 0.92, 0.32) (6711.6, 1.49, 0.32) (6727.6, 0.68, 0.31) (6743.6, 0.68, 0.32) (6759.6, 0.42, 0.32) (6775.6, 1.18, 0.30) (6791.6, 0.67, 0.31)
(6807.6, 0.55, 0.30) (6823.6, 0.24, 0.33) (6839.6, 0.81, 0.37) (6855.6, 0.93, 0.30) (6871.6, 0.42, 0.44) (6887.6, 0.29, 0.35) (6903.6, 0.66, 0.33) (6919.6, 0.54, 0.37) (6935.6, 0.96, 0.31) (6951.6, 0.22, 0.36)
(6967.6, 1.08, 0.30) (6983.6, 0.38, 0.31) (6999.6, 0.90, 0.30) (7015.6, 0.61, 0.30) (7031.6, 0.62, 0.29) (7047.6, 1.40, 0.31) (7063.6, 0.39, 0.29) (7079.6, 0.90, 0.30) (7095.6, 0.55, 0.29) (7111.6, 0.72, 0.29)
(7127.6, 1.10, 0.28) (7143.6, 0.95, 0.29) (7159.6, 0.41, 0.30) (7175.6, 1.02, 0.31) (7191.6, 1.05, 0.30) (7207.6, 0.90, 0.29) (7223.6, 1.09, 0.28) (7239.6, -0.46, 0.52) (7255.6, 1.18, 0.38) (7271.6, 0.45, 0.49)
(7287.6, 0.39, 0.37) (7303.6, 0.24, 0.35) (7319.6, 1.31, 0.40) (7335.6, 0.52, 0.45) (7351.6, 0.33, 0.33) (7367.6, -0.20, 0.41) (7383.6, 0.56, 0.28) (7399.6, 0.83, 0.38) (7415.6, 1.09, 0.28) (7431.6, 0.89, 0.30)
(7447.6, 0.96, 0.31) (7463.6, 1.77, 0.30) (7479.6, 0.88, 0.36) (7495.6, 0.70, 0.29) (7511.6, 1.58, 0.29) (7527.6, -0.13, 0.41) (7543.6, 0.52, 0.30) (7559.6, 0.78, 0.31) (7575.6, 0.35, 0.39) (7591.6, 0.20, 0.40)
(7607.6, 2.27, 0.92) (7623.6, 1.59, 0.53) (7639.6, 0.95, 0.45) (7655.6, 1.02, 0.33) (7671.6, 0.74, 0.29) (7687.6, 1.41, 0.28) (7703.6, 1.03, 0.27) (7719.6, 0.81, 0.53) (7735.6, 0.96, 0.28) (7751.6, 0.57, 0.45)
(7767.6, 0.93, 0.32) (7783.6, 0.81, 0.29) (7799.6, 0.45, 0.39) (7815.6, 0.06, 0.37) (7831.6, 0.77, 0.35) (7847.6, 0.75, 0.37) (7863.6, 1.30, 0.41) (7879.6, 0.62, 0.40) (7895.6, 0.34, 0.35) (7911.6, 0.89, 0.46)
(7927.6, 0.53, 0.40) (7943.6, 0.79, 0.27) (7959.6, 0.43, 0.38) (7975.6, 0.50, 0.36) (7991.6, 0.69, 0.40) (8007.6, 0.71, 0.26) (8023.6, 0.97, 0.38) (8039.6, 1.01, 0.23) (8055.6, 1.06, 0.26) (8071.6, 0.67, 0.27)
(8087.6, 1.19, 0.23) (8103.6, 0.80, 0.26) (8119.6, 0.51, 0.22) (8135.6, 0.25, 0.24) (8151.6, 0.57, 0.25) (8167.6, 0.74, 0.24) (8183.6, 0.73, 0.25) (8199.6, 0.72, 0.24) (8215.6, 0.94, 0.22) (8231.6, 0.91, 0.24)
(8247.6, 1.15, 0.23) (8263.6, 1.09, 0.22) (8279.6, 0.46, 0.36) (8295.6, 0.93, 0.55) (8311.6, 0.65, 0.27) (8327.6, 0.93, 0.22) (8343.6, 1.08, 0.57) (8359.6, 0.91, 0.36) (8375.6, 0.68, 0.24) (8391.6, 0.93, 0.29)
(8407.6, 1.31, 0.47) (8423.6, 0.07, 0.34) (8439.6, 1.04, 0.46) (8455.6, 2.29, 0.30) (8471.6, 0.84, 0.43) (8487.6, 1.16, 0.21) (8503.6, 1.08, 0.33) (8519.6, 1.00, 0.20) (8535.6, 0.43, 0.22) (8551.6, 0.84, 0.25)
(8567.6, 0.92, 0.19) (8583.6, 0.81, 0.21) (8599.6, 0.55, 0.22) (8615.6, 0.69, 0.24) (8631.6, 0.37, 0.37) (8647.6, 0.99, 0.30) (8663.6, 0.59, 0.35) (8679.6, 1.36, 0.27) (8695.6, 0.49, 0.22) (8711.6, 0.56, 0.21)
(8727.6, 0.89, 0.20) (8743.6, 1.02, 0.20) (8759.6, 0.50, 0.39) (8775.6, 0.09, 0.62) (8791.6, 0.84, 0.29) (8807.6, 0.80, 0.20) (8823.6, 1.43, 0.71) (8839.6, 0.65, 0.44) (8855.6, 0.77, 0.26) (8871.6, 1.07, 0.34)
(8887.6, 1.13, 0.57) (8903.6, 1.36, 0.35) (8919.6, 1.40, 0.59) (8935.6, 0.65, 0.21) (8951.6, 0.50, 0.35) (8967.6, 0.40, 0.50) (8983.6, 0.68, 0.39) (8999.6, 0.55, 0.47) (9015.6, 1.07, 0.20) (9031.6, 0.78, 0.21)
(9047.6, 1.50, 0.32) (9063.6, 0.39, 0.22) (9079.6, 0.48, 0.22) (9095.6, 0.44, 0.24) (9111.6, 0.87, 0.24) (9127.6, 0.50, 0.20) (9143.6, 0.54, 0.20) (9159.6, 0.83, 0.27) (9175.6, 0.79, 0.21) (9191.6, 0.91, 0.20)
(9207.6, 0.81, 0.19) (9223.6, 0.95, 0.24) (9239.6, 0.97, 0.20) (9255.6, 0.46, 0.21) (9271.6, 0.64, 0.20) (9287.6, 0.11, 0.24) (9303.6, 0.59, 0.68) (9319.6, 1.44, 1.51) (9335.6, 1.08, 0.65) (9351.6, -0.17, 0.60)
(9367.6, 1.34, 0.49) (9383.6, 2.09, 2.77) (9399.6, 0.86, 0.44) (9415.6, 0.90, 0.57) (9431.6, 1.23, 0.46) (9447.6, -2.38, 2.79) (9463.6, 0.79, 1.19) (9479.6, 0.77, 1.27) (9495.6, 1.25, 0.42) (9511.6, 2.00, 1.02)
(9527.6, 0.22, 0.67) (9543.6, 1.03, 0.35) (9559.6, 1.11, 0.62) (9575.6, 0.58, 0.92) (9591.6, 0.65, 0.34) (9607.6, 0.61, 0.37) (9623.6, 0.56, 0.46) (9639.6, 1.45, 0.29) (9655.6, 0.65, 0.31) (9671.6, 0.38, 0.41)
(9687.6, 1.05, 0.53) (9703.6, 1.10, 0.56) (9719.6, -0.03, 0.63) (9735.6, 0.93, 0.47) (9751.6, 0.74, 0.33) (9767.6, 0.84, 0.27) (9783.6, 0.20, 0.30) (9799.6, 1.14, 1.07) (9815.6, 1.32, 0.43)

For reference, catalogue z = 0.289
